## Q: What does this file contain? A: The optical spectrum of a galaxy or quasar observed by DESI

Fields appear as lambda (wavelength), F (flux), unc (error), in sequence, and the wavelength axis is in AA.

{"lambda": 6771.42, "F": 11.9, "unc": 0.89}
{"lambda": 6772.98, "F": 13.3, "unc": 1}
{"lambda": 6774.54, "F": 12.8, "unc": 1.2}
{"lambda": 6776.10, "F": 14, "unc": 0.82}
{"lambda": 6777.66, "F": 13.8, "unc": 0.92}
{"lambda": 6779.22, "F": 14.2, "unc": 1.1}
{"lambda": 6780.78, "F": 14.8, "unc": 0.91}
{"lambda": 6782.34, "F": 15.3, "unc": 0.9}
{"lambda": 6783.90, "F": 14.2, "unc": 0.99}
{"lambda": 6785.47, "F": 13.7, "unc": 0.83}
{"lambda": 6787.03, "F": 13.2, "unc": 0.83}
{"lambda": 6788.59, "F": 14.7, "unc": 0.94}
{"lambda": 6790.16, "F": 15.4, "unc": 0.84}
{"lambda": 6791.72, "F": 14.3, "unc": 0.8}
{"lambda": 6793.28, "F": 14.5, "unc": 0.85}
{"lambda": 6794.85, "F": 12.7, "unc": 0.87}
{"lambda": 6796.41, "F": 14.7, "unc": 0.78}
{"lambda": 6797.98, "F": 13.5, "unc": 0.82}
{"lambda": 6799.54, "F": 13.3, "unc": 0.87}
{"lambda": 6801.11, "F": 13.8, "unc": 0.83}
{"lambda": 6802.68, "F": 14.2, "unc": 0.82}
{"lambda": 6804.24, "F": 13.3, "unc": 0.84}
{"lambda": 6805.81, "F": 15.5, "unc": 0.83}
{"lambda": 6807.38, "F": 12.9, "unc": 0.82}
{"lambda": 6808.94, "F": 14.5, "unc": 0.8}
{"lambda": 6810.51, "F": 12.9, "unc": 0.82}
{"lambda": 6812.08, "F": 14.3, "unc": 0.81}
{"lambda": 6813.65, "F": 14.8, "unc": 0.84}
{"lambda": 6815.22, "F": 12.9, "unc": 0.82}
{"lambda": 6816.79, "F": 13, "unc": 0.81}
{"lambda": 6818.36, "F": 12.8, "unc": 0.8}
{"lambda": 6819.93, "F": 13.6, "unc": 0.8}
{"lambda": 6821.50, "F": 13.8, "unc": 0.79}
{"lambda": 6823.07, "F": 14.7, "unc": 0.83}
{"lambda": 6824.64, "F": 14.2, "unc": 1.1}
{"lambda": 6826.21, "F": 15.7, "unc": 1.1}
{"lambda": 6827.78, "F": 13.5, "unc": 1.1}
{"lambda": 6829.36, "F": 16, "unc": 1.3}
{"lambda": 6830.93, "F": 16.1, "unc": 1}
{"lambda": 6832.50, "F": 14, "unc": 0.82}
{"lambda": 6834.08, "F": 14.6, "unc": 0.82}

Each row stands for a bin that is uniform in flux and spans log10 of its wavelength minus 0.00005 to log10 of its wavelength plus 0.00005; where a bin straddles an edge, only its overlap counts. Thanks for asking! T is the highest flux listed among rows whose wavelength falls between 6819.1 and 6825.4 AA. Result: 14.7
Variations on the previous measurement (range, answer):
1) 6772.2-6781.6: 14.8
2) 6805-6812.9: 15.5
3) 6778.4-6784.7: 15.3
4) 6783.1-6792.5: 15.4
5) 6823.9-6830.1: 16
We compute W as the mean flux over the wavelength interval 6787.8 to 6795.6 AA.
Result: 14.3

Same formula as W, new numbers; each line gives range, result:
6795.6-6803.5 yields 13.9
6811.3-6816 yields 14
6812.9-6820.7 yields 13.4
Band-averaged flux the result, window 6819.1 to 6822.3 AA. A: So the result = 13.7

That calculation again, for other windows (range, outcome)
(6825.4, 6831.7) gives 15.3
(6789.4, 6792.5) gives 14.9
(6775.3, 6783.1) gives 14.4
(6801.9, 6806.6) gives 14.3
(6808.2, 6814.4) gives 14.1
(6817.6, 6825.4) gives 13.8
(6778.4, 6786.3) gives 14.4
